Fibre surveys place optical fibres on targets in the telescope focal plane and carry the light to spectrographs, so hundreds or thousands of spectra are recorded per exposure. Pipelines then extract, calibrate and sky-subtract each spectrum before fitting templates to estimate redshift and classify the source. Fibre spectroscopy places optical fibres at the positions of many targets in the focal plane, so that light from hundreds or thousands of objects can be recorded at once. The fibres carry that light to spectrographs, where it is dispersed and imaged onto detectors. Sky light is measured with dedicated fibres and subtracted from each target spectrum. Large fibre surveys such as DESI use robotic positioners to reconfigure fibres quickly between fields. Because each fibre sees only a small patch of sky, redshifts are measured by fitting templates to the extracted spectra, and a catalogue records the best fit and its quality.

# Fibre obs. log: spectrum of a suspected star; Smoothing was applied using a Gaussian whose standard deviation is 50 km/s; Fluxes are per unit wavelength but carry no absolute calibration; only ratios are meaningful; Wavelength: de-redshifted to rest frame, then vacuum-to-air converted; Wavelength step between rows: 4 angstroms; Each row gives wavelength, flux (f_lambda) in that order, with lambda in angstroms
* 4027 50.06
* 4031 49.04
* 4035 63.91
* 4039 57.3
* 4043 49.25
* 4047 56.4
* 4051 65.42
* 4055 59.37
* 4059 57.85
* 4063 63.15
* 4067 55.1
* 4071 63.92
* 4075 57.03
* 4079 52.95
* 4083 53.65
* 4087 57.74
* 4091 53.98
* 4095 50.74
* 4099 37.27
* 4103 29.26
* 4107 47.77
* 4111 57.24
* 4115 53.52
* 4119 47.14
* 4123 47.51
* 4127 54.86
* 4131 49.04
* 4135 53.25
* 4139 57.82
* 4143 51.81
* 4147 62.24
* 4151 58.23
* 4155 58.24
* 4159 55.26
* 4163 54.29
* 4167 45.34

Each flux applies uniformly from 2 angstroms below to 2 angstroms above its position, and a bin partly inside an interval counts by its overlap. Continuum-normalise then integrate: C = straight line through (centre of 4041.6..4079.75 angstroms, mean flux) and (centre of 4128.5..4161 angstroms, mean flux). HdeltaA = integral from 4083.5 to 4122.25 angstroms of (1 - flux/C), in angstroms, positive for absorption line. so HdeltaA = 5.8 angstroms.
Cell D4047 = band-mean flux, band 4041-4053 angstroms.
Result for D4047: 57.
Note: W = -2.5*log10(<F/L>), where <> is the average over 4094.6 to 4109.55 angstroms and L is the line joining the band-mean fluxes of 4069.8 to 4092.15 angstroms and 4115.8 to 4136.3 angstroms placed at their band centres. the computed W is 0.295 mag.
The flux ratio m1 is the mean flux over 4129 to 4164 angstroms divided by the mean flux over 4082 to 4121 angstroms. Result 1.14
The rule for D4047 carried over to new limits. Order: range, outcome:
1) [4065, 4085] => 56.5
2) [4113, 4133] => 50.4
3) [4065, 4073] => 59.5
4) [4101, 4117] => 46.9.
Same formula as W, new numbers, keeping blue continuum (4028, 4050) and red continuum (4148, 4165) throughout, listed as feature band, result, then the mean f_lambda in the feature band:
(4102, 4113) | 0.21 mag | 46.2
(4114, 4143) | 0.09 mag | 51.8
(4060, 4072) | -0.08 mag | 60.2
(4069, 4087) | -0.02 mag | 57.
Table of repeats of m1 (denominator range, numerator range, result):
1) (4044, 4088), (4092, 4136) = 0.82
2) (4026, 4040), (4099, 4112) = 0.77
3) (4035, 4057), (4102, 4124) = 0.82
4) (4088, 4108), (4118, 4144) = 1.17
